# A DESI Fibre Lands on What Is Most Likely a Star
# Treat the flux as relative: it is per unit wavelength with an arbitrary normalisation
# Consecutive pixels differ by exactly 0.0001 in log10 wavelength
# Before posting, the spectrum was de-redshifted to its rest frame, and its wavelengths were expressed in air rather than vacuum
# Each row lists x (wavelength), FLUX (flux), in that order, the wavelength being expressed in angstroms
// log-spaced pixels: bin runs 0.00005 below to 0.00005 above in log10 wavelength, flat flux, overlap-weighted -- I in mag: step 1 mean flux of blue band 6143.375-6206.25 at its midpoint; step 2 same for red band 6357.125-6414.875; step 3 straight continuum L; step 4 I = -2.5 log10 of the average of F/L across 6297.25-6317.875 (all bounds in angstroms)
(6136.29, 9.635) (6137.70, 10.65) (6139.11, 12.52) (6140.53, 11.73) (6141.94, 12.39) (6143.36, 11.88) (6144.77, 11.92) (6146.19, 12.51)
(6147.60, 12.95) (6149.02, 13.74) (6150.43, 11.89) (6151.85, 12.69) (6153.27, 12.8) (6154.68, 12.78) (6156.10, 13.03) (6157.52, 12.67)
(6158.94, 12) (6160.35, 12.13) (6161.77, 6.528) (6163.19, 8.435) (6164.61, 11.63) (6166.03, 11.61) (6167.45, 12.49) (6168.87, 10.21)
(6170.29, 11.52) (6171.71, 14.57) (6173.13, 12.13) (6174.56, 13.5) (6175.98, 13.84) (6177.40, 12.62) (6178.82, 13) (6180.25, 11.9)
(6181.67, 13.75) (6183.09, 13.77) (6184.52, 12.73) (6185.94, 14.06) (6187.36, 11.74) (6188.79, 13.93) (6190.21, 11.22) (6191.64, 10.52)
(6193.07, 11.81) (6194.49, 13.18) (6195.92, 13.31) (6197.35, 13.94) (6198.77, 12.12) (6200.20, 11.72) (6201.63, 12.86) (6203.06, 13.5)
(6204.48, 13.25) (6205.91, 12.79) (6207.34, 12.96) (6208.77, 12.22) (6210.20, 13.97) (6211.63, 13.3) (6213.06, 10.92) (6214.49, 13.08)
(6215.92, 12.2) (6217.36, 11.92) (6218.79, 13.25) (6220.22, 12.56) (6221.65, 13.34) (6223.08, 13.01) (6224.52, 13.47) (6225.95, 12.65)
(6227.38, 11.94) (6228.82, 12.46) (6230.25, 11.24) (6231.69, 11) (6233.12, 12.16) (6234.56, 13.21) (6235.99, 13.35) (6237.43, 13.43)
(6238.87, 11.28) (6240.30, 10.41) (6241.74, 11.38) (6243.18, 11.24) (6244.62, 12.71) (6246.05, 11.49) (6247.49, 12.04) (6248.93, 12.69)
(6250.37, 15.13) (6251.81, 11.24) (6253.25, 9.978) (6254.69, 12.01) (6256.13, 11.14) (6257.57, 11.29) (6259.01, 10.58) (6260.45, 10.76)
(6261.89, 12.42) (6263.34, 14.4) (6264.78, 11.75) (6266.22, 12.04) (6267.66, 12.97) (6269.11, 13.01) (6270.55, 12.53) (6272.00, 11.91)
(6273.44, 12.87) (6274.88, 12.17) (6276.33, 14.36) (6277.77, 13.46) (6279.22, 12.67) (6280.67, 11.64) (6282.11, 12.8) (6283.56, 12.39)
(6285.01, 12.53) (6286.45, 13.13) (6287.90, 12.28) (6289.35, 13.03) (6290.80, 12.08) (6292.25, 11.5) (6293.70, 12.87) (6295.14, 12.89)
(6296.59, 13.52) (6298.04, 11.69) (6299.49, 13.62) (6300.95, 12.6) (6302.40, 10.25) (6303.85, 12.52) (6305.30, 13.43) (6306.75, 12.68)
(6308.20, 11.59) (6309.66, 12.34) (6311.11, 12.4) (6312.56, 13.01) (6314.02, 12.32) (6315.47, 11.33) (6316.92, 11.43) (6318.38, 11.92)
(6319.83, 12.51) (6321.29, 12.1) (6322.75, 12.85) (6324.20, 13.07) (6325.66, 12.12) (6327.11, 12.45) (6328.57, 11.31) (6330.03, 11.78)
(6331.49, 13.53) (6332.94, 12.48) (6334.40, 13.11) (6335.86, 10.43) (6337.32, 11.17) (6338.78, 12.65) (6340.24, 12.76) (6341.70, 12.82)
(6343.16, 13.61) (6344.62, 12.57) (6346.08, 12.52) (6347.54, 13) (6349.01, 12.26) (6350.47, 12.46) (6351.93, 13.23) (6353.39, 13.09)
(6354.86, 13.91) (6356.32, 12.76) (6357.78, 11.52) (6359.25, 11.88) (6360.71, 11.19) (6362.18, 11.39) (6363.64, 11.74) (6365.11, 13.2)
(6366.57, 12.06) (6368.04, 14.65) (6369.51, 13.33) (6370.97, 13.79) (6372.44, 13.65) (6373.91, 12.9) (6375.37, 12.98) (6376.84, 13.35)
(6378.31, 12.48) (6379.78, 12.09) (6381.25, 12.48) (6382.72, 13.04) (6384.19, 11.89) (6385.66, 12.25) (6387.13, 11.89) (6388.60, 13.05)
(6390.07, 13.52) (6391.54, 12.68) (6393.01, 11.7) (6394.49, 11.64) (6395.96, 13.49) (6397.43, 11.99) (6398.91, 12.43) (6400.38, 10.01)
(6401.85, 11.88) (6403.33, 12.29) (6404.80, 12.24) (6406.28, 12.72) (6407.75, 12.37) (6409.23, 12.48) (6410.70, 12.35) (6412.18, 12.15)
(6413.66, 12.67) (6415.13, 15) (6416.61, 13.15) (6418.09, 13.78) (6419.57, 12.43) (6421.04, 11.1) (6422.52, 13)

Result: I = 0.02 mag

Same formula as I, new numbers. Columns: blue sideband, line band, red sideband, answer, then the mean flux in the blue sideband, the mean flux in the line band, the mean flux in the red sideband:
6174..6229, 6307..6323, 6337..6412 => 0.04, 12.8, 12.2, 12.5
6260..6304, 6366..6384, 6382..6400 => -0.05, 12.5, 13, 12.4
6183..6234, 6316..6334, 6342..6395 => 0.03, 12.6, 12.3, 12.7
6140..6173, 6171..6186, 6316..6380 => -0.11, 11.9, 13.2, 12.5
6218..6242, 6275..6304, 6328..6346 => -0.02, 12.4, 12.6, 12.4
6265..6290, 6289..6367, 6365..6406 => 0.02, 12.7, 12.4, 12.6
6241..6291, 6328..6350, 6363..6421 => 0.01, 12.3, 12.4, 12.6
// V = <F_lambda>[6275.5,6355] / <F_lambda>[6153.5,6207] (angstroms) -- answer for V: 1.0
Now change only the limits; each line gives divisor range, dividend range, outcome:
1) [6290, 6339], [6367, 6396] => 1.04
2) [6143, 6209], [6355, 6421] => 1.01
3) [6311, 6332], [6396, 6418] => 1.02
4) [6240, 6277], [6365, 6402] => 1.04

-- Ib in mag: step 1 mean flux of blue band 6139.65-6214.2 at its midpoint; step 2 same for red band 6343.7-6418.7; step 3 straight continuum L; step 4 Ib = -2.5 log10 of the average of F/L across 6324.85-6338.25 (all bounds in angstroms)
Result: 0.04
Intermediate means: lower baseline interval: 12.4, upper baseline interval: 12.6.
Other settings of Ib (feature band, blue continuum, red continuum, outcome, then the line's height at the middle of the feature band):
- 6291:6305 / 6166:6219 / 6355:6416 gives 0.02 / 12.6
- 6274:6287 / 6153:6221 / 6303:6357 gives -0.03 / 12.5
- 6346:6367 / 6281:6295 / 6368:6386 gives 0.04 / 12.8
